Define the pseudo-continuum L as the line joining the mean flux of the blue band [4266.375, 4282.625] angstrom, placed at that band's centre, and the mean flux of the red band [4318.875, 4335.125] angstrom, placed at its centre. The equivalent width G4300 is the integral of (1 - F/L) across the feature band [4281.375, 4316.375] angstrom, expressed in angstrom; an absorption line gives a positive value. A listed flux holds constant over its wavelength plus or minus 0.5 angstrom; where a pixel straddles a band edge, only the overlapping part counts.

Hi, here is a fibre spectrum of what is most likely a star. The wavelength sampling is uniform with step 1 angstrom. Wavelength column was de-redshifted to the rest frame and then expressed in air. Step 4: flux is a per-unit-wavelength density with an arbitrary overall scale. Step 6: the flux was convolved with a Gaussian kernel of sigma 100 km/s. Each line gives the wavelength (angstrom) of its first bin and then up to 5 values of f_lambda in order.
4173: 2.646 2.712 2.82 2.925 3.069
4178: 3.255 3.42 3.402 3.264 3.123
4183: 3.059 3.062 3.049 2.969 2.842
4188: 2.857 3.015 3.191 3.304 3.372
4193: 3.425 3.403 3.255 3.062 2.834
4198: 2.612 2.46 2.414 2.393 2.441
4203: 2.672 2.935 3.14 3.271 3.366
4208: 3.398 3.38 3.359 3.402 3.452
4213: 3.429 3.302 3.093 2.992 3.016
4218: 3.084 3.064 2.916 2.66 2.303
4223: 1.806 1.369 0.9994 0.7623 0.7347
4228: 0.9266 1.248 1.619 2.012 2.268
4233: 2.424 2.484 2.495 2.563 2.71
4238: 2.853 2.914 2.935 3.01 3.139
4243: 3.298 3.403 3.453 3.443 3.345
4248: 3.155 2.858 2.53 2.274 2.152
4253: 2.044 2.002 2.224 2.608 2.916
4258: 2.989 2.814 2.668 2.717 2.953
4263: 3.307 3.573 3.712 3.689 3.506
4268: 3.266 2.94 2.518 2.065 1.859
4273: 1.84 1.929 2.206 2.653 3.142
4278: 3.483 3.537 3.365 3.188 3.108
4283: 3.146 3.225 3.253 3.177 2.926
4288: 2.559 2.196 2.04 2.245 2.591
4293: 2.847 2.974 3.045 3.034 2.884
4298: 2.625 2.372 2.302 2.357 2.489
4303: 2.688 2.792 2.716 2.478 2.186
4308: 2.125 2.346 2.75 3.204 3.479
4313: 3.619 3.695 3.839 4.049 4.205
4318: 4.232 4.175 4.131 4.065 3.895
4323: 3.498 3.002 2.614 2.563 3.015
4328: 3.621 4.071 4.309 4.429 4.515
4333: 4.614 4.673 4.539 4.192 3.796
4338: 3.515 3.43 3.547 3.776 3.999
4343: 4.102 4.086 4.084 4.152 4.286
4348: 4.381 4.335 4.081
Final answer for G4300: 4.7 angstrom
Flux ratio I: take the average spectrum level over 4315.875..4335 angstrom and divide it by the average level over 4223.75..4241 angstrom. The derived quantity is 1.95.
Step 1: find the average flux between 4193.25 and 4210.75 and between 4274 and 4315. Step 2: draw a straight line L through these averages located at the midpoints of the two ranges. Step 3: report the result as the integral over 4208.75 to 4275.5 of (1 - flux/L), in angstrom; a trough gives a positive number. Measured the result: 6.3 angstrom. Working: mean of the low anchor 2.98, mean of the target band 2.64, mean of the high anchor 2.83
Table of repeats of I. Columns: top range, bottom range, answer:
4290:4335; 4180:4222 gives 1.07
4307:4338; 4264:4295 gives 1.29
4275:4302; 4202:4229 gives 1.08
